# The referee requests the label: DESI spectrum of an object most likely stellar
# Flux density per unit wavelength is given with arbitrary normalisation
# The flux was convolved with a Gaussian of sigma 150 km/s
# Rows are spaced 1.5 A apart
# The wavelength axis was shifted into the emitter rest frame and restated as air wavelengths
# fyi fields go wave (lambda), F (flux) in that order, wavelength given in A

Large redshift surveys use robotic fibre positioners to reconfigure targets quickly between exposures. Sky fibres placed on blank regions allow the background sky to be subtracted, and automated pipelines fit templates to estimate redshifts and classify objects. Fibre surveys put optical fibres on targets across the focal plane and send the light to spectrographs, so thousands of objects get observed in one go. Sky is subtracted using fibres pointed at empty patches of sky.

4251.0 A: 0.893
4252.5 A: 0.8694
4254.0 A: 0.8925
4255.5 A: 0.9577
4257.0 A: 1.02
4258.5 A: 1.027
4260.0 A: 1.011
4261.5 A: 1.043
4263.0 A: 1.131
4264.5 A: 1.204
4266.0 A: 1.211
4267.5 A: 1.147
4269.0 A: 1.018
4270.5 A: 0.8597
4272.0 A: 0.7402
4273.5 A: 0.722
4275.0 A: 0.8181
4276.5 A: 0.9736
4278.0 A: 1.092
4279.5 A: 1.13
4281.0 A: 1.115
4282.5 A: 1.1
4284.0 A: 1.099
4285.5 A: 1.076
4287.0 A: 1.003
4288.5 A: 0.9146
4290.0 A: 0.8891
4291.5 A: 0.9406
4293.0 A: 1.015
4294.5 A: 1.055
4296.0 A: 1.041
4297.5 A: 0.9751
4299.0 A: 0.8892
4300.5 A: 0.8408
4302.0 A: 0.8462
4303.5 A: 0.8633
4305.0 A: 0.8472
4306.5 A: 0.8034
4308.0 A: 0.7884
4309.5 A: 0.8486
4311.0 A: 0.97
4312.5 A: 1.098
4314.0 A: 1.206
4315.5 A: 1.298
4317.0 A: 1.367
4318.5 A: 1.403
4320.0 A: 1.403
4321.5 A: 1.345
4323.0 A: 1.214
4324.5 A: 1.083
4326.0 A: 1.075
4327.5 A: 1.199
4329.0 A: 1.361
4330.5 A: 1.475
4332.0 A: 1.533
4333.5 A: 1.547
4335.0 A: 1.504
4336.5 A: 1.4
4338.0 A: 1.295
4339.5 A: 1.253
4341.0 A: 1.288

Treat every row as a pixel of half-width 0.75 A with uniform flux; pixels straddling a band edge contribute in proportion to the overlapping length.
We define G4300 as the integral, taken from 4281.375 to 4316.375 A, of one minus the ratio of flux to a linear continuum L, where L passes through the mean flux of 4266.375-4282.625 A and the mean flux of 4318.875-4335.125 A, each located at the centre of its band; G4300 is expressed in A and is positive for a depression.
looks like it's 4.93 A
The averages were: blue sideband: 0.975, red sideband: 1.34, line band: 0.977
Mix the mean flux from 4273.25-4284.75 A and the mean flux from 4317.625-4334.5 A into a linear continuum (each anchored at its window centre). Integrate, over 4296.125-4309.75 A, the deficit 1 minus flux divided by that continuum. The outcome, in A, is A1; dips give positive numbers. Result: 3.6 A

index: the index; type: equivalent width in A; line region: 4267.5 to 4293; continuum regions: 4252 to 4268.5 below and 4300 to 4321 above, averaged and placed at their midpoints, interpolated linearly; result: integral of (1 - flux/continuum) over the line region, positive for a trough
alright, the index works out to 1.8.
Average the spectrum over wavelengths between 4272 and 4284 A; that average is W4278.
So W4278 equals 0.984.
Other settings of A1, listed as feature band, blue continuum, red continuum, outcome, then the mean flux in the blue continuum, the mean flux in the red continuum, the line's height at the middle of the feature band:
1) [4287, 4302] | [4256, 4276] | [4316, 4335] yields 2.7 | 0.996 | 1.34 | 1.16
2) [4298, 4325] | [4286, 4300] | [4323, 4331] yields 1.4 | 0.969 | 1.23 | 1.11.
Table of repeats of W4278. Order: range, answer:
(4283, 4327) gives 1.04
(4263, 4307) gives 0.977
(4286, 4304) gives 0.942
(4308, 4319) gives 1.14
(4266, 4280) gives 0.955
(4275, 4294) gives 1.02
